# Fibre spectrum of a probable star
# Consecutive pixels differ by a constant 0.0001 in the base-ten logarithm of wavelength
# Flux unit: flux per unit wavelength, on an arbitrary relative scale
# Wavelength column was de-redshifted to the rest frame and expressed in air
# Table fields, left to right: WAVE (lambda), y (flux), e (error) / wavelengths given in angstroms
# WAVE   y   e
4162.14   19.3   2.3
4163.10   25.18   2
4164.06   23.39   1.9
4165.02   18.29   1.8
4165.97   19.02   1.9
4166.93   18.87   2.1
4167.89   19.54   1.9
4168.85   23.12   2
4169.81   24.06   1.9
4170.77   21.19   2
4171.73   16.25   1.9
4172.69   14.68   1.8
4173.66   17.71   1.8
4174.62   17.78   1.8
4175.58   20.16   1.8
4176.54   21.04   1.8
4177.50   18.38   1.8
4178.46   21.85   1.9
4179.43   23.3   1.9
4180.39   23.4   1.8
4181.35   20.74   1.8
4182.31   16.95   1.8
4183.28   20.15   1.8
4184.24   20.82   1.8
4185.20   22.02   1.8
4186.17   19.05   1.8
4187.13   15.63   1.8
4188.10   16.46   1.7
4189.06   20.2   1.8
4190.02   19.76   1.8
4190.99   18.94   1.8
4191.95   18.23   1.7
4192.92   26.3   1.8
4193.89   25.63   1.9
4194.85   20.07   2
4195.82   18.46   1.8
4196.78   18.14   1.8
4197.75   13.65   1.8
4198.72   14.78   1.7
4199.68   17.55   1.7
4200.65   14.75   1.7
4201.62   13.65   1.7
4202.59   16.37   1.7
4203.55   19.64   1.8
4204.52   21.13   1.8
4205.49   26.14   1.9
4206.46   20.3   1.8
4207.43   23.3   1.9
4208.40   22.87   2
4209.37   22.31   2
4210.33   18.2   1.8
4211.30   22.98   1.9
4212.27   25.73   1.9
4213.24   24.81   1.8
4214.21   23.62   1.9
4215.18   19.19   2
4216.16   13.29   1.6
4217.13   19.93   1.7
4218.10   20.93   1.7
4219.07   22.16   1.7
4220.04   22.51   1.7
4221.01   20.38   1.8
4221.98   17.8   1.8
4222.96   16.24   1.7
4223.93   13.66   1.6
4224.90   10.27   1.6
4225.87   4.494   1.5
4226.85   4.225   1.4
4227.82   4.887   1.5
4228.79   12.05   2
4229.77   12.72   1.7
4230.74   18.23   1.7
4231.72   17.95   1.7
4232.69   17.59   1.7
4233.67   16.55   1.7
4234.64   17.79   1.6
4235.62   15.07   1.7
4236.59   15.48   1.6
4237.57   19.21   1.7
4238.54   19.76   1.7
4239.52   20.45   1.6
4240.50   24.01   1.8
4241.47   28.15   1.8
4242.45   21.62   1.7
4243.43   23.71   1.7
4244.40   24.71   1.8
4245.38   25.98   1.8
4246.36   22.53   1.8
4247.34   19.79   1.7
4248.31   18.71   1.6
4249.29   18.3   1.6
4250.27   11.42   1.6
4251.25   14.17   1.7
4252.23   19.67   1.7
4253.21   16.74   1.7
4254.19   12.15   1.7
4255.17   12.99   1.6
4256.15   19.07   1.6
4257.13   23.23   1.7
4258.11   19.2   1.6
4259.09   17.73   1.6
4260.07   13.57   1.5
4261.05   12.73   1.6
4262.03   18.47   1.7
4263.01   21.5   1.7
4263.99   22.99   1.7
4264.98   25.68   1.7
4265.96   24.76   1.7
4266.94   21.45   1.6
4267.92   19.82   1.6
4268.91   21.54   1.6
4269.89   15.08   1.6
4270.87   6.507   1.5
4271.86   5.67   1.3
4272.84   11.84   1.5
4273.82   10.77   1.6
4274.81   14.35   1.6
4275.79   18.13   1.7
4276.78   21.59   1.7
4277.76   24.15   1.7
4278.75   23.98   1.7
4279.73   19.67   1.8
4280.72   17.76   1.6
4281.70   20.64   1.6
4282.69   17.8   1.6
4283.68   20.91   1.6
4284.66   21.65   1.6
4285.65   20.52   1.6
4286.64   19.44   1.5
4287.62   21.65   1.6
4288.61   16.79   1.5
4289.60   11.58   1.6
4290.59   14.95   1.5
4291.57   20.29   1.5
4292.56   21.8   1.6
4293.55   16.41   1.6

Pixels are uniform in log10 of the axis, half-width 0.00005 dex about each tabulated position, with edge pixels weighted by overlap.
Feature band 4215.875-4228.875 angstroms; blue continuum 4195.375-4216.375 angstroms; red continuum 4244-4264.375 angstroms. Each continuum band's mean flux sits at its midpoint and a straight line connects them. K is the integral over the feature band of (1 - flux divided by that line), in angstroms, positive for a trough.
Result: 3.2 angstroms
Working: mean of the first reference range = 19.7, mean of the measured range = 14.6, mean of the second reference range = 18.3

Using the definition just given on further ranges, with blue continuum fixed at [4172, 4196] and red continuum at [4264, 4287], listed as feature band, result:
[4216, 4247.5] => 2.3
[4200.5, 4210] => -0.3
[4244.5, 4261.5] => 1.0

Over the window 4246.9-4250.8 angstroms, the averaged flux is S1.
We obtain 17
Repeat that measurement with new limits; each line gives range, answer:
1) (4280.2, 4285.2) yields 19.7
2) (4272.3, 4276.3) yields 13.7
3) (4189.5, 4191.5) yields 19.4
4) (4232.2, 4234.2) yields 17.1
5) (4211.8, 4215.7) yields 23.2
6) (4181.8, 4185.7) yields 20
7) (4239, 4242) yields 24.1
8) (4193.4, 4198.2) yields 19.2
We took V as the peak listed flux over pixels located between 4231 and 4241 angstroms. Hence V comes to 24.01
